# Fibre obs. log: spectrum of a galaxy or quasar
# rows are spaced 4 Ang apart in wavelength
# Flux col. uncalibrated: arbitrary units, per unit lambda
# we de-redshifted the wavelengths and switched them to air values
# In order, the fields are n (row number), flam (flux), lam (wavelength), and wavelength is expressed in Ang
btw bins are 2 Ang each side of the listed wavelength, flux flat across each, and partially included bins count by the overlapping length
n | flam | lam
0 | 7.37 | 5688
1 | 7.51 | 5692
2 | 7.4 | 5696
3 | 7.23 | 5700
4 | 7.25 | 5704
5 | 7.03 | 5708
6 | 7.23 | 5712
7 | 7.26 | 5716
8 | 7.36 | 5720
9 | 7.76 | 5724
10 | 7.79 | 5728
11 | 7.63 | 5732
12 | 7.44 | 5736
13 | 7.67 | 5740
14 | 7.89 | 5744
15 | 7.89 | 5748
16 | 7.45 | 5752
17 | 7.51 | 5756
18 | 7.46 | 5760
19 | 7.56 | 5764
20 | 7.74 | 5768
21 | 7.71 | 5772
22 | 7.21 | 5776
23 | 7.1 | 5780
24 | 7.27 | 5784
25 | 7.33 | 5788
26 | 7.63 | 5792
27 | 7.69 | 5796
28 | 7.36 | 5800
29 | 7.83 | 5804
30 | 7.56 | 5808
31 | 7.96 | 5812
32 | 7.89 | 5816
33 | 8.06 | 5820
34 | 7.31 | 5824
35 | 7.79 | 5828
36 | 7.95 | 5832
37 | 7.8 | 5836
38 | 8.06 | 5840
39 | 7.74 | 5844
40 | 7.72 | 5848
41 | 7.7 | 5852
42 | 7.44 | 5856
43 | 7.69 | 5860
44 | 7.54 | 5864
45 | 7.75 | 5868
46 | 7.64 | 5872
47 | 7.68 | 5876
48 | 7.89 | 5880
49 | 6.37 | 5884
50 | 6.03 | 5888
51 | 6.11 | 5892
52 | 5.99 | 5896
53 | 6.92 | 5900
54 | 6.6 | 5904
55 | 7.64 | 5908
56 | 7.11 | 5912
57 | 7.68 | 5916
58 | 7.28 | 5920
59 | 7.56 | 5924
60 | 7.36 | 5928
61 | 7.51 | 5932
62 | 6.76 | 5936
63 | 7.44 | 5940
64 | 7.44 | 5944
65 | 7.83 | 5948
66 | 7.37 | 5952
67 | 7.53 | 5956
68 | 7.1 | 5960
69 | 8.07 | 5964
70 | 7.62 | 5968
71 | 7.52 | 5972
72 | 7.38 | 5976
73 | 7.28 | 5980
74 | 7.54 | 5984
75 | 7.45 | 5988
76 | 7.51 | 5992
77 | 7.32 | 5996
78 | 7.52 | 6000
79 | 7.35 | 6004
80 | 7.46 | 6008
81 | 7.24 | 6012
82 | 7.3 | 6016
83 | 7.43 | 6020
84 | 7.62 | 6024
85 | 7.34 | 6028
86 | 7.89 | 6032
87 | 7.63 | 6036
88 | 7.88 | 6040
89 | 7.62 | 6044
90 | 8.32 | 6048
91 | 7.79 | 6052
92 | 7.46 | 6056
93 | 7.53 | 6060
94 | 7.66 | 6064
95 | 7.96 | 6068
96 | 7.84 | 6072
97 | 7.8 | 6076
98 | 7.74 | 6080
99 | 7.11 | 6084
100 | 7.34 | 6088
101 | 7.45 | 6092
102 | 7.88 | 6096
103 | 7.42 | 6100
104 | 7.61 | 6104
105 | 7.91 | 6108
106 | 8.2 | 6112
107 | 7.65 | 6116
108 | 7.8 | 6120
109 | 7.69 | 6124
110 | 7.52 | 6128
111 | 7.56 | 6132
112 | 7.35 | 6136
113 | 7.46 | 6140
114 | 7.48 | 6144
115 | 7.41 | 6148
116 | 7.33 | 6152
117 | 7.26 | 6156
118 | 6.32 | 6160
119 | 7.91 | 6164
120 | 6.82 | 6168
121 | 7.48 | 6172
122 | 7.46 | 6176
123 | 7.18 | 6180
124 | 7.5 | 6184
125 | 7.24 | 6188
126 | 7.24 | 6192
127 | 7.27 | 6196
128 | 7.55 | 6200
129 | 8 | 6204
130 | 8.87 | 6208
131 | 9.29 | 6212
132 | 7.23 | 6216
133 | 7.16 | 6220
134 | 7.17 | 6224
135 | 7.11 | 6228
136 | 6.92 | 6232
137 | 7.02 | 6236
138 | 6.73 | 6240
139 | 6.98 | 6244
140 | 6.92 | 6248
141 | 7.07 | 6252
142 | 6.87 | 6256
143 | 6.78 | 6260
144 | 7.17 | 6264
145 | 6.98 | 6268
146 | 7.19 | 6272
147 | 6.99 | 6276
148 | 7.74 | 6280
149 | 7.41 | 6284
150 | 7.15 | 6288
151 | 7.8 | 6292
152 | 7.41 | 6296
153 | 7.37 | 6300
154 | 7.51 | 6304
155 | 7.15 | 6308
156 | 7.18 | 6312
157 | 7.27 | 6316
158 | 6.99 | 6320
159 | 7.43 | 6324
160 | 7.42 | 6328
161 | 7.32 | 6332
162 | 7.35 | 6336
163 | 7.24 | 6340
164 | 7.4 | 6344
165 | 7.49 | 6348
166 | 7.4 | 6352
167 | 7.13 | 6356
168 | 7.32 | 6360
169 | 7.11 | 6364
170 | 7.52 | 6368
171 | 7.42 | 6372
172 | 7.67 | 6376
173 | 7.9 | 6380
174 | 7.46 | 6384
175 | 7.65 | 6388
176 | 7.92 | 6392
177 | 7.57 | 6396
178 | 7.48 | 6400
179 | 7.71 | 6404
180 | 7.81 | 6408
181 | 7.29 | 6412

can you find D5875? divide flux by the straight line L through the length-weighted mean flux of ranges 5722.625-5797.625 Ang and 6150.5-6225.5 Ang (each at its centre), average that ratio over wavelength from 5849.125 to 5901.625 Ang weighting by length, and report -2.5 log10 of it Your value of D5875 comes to 0.06 mag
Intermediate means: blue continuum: 7.56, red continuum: 7.49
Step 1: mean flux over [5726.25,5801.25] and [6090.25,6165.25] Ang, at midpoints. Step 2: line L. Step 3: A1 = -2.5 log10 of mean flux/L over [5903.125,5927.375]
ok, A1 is 0.03 mag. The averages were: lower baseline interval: 7.54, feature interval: 7.35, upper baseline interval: 7.53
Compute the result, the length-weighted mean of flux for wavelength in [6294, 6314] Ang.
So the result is 7.32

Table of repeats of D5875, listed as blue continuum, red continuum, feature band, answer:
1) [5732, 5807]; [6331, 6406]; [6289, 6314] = 0.01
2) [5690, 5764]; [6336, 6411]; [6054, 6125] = -0.02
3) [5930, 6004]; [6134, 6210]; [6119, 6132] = -0.03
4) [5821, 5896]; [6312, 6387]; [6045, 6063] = -0.05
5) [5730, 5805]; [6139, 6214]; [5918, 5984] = 0.01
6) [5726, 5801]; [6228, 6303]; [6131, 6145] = -0.03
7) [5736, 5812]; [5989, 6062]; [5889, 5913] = 0.13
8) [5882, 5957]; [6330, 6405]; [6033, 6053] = -0.10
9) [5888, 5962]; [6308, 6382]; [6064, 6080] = -0.09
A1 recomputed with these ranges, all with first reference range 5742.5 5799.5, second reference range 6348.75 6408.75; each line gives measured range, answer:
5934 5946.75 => 0.041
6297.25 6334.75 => 0.034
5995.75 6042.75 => 0.003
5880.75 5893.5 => 0.186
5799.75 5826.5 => -0.030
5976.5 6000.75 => 0.014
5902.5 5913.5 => 0.057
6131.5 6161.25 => 0.036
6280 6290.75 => 0.019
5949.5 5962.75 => 0.019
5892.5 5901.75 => 0.178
